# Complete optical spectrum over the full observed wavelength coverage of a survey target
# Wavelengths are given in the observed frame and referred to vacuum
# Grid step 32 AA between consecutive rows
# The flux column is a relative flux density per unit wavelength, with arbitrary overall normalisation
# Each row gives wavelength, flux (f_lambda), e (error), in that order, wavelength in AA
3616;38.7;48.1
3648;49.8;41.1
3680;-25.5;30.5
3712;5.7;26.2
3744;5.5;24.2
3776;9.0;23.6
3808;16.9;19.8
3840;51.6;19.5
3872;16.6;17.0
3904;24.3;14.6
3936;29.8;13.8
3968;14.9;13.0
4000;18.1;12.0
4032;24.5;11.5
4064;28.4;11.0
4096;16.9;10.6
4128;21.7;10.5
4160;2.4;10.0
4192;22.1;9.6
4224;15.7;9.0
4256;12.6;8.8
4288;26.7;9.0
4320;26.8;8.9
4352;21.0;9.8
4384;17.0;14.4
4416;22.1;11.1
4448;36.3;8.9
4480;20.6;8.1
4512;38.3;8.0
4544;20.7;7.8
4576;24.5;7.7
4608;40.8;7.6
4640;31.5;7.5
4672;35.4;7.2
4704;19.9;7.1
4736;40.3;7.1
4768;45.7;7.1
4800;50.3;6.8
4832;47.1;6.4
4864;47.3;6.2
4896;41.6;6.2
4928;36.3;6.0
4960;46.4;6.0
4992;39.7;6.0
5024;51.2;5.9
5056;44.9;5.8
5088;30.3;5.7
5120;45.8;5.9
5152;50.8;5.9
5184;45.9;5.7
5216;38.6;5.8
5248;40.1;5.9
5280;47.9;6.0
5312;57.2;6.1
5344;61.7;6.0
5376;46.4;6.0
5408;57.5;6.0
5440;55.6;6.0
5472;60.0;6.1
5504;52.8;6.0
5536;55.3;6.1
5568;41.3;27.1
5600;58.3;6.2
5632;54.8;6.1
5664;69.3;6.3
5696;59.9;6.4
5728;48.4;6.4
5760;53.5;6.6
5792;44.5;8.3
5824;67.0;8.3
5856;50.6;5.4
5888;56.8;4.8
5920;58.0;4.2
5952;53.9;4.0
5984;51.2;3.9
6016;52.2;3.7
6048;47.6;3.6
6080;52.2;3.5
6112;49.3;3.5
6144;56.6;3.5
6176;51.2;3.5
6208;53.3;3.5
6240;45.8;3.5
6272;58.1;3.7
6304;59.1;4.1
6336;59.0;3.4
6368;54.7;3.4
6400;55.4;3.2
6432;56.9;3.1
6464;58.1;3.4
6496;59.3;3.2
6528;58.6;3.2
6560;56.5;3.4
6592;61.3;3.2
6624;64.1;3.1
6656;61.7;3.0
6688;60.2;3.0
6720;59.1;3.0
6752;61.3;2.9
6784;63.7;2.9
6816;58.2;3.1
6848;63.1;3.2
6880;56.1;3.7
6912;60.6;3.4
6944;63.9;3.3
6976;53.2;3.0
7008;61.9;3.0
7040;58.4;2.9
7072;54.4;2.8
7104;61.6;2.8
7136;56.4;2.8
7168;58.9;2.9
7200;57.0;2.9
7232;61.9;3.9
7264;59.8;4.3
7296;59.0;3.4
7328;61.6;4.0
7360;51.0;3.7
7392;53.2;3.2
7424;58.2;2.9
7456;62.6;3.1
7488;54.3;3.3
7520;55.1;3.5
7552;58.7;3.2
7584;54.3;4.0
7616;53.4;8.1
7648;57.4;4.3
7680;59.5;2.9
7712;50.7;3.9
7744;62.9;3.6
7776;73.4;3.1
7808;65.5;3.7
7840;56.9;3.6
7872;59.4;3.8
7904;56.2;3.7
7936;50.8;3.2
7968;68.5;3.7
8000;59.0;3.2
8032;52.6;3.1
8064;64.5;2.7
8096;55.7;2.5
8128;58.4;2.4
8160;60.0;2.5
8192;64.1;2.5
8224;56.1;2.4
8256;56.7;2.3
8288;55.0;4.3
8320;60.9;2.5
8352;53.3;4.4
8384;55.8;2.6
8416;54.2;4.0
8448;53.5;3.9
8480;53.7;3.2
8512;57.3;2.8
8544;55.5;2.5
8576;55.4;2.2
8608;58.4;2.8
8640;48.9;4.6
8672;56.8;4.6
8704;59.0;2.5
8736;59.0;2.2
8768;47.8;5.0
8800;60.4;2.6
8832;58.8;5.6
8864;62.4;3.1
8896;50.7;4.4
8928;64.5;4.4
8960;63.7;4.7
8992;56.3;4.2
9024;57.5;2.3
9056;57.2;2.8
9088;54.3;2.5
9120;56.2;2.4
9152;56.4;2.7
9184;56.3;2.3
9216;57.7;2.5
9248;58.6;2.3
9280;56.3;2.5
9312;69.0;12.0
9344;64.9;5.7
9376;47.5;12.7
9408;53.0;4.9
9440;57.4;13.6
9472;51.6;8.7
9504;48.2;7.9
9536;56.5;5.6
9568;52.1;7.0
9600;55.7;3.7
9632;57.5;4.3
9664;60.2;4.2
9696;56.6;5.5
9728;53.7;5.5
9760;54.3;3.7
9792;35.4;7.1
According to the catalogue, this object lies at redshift 0.184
